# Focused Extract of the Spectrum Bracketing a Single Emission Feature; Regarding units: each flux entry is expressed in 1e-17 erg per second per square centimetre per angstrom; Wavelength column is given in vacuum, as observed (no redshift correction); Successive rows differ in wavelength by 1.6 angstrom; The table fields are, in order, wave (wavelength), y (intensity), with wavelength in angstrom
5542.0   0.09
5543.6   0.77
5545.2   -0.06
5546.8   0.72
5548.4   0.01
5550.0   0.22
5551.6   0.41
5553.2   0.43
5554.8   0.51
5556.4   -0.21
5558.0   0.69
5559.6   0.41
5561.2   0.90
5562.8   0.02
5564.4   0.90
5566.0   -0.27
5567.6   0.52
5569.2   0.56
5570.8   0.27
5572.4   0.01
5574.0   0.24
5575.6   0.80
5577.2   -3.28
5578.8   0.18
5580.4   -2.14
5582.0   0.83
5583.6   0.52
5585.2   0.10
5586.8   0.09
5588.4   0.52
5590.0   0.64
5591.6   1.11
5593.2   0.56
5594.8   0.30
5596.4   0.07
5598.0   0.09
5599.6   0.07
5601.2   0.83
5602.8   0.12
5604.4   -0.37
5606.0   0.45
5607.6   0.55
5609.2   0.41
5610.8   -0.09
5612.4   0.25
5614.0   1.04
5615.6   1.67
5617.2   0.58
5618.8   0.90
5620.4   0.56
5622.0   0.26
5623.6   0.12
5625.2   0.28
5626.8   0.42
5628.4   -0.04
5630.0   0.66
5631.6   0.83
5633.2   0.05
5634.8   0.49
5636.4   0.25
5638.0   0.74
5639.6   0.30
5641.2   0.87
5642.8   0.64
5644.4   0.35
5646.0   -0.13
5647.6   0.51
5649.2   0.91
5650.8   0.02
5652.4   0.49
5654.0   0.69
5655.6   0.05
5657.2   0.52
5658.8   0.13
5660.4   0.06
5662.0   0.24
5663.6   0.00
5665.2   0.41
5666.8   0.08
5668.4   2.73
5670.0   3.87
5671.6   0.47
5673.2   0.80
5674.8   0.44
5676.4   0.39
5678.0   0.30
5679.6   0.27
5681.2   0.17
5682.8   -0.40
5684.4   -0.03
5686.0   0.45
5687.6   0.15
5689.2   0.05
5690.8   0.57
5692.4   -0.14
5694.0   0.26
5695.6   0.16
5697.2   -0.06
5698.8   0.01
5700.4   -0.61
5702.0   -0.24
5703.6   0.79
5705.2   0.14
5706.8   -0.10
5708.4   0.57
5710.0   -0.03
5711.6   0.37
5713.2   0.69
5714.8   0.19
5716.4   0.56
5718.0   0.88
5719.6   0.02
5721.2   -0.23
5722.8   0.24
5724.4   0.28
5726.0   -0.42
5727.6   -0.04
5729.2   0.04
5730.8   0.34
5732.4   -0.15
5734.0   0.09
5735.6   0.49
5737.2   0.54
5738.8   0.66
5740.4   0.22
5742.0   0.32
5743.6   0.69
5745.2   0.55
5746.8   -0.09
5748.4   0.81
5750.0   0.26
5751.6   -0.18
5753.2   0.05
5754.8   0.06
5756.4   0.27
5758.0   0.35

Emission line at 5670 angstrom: [O III]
